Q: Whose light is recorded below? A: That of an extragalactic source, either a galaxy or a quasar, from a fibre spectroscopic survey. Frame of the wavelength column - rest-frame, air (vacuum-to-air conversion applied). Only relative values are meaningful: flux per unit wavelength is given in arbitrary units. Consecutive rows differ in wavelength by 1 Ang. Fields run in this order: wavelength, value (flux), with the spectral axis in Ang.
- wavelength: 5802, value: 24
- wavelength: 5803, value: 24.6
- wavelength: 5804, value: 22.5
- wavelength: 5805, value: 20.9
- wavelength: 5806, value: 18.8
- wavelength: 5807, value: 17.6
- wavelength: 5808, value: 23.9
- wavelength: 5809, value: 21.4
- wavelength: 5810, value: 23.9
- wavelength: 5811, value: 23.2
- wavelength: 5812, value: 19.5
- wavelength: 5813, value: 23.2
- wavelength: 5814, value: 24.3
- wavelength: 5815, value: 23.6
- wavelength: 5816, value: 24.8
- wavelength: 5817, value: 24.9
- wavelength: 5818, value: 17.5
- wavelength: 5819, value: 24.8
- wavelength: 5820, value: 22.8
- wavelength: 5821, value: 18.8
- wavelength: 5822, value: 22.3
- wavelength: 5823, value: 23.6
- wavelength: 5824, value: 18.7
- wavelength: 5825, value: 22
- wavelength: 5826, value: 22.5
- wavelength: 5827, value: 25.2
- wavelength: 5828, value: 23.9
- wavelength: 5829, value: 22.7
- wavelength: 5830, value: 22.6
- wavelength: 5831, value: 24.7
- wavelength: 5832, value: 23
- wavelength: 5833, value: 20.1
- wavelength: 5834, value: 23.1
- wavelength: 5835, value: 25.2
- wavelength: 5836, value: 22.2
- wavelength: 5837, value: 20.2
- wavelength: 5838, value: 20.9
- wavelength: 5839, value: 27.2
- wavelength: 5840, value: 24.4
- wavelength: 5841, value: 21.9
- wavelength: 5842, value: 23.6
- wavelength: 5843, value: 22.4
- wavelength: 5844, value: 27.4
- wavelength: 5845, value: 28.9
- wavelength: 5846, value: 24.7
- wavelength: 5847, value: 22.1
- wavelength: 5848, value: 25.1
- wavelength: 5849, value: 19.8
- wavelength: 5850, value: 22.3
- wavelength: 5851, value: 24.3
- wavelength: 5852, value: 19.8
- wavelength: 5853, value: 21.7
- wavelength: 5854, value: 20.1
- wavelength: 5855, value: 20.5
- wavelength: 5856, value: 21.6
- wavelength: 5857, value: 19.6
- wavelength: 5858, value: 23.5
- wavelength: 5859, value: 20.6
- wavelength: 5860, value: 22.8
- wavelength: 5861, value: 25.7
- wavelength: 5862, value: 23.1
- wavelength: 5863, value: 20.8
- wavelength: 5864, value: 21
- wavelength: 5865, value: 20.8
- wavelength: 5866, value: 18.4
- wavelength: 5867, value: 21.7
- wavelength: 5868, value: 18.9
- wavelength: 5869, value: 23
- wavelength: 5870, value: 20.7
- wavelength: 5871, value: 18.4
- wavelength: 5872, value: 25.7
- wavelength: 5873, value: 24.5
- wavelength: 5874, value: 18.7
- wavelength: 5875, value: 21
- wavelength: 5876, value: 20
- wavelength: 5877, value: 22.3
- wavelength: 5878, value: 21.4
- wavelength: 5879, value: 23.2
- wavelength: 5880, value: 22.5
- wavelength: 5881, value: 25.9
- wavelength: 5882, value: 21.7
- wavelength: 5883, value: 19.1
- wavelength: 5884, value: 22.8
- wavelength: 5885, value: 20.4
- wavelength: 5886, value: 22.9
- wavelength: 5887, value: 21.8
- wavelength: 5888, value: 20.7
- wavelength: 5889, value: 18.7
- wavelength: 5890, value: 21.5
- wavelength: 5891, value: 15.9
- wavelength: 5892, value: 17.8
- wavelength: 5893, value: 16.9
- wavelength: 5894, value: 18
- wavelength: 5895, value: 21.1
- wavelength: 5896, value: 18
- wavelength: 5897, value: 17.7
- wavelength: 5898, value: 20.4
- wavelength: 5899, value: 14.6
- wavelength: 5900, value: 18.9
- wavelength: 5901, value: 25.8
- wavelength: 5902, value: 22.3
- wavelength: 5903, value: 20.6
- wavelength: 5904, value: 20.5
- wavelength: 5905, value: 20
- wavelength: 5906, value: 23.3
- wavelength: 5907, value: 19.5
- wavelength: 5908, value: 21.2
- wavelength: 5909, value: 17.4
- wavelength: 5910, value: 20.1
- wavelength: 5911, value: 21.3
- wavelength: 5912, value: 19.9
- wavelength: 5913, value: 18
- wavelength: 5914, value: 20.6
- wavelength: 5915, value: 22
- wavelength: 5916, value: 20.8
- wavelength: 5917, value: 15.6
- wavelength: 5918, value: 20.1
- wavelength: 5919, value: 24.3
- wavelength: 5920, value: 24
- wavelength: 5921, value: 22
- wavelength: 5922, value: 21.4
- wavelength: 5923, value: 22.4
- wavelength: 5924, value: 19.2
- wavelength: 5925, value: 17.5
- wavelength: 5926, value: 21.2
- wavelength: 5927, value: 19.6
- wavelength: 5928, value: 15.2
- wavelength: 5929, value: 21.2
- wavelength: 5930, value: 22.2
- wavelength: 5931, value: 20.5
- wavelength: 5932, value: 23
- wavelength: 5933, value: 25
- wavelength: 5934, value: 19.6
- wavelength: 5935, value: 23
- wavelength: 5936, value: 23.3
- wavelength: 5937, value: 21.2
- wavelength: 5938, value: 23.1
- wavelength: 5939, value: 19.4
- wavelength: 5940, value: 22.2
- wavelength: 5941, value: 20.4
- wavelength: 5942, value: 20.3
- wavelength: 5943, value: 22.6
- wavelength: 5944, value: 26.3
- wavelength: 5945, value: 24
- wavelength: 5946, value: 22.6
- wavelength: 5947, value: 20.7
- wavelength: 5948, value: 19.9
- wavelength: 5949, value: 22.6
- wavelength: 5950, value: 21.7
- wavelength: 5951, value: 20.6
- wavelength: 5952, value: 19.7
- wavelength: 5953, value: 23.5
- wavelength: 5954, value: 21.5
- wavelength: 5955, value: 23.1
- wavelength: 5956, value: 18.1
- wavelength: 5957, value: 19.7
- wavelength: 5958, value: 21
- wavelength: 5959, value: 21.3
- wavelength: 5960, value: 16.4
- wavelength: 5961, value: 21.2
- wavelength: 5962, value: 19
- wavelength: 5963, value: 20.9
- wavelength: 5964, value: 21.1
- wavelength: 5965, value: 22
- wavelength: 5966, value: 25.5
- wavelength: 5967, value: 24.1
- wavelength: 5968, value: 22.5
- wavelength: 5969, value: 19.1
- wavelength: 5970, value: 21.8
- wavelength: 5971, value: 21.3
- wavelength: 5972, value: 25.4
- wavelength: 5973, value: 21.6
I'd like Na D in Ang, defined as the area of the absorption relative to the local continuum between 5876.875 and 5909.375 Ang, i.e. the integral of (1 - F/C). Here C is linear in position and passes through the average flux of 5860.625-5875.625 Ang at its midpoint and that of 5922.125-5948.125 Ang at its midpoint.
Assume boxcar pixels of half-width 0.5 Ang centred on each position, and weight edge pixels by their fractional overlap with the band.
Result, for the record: 1.50 Ang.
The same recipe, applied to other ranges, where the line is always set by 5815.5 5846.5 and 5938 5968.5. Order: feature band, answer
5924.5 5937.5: 0.5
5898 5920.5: 1.6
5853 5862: 0.4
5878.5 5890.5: 0.3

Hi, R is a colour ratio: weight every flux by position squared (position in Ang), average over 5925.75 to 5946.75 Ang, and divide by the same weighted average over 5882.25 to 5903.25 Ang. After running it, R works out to 1.11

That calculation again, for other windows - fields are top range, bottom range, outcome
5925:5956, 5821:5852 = 0.96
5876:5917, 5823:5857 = 0.91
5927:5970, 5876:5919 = 1.07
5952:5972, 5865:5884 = 1.02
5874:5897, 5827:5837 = 0.91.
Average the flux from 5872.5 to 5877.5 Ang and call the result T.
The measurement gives 21.3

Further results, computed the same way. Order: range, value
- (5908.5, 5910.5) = 18.8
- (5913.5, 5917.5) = 19.8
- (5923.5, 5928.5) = 18.5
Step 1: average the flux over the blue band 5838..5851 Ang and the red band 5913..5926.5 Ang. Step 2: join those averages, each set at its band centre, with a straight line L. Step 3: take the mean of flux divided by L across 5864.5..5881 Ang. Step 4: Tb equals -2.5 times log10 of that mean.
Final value 0.07 mag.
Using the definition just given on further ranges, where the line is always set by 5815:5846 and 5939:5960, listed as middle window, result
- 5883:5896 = 0.13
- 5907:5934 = 0.06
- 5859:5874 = 0.05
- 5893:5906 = 0.12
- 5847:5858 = 0.06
